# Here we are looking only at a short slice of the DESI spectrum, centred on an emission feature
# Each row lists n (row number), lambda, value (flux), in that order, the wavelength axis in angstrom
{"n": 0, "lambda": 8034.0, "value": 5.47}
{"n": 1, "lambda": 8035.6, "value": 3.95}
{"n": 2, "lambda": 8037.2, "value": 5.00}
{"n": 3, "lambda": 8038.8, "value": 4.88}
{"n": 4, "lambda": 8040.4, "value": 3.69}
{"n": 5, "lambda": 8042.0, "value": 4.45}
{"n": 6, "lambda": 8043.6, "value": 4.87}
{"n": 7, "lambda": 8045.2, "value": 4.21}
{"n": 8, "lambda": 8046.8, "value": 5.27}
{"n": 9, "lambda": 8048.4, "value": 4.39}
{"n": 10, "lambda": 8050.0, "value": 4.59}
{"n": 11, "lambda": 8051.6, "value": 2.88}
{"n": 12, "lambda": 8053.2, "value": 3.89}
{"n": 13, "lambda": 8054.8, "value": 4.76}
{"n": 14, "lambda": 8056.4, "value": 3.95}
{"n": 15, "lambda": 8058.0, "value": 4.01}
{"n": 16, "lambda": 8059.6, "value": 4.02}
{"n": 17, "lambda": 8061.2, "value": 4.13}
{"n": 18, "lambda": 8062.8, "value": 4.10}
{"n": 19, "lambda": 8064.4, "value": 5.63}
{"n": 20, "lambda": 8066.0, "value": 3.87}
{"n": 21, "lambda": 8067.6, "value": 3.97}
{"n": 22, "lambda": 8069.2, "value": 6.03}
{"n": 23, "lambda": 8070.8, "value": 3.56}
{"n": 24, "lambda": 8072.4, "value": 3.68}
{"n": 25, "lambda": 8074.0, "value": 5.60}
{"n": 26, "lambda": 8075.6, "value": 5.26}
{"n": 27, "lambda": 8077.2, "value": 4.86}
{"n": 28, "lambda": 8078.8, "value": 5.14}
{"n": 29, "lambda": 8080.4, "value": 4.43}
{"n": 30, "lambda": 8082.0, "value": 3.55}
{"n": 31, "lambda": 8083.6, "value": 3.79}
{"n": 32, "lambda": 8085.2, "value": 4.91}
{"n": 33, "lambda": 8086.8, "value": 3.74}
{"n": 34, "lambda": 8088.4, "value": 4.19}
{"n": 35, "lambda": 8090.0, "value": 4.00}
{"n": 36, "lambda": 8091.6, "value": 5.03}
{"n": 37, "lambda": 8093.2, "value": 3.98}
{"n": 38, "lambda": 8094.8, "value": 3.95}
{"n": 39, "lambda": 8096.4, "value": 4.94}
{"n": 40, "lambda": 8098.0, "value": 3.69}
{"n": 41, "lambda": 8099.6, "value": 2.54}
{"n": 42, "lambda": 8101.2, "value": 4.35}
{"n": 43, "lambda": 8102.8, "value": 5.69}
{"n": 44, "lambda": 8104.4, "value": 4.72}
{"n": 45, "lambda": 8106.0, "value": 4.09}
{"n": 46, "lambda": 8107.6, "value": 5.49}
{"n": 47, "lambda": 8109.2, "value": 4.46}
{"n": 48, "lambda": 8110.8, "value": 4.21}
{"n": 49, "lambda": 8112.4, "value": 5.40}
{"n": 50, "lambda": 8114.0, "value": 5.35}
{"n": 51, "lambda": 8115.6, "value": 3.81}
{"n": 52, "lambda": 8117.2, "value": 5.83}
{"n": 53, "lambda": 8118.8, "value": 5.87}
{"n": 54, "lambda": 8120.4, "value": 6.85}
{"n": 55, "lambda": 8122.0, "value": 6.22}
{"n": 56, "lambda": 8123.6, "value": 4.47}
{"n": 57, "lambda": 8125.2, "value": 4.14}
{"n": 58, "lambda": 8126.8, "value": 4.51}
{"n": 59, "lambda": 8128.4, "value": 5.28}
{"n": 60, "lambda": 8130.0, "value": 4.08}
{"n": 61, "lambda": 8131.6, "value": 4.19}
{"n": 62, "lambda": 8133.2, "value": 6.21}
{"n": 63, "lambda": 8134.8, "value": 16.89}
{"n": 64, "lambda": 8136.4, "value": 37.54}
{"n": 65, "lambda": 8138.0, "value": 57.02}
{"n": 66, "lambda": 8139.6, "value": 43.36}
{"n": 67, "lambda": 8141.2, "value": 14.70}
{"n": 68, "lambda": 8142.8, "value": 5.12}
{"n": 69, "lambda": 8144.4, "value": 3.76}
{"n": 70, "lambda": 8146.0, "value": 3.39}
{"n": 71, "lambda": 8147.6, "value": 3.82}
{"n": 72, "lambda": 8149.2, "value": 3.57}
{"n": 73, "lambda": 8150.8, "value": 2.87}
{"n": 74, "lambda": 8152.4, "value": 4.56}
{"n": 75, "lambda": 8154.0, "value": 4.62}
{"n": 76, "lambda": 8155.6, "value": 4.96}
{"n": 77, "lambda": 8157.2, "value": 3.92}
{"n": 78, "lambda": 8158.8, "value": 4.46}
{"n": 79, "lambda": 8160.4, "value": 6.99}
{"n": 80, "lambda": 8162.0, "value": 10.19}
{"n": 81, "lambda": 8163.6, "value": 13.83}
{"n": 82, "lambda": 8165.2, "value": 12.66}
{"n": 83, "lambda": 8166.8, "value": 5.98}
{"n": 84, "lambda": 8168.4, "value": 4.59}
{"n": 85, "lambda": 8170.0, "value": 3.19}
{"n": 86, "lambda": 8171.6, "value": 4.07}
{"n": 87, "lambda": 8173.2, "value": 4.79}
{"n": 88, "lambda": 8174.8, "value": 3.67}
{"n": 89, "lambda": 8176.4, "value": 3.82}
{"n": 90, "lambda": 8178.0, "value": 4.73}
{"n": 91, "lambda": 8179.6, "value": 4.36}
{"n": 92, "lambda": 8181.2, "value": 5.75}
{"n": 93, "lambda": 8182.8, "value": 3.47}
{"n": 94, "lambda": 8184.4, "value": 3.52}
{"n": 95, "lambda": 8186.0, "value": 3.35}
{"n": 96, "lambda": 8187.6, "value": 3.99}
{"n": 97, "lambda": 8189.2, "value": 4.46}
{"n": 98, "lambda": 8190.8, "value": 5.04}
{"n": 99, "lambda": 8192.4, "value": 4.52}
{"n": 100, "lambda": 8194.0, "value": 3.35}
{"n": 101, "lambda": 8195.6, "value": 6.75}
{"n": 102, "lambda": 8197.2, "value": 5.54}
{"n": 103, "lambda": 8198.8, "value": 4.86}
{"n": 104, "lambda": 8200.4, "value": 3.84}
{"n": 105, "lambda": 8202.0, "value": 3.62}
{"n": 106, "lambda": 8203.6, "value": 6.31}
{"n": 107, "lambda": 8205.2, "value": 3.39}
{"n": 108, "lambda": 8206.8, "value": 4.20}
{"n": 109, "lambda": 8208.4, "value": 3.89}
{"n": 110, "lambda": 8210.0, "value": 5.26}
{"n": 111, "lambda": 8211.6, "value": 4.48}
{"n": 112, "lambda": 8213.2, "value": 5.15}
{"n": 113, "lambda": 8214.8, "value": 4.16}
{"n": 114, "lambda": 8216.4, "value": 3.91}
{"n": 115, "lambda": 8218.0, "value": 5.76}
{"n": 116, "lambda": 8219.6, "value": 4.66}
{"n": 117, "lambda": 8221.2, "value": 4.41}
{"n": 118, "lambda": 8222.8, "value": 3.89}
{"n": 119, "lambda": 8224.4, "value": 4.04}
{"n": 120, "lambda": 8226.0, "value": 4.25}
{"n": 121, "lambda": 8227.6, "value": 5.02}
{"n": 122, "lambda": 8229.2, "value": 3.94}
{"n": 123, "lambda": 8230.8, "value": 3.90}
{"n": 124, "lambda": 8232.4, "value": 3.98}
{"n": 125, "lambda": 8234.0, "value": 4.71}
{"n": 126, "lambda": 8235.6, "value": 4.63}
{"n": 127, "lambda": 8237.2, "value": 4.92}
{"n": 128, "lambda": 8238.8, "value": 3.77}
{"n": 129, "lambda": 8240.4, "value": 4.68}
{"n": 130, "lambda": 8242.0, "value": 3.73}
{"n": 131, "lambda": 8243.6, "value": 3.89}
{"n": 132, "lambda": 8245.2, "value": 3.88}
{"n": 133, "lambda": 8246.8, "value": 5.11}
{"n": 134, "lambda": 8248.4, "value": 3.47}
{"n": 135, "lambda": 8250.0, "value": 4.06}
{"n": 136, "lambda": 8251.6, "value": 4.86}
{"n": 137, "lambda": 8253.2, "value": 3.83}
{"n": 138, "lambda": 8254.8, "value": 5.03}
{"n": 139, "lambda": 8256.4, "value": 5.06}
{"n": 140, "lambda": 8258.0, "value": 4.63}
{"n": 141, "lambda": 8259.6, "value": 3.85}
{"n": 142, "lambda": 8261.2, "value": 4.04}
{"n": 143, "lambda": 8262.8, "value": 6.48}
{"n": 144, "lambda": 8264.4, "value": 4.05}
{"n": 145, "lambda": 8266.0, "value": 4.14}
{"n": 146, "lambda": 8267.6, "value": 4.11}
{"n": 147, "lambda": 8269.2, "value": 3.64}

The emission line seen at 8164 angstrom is [N II] 6583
